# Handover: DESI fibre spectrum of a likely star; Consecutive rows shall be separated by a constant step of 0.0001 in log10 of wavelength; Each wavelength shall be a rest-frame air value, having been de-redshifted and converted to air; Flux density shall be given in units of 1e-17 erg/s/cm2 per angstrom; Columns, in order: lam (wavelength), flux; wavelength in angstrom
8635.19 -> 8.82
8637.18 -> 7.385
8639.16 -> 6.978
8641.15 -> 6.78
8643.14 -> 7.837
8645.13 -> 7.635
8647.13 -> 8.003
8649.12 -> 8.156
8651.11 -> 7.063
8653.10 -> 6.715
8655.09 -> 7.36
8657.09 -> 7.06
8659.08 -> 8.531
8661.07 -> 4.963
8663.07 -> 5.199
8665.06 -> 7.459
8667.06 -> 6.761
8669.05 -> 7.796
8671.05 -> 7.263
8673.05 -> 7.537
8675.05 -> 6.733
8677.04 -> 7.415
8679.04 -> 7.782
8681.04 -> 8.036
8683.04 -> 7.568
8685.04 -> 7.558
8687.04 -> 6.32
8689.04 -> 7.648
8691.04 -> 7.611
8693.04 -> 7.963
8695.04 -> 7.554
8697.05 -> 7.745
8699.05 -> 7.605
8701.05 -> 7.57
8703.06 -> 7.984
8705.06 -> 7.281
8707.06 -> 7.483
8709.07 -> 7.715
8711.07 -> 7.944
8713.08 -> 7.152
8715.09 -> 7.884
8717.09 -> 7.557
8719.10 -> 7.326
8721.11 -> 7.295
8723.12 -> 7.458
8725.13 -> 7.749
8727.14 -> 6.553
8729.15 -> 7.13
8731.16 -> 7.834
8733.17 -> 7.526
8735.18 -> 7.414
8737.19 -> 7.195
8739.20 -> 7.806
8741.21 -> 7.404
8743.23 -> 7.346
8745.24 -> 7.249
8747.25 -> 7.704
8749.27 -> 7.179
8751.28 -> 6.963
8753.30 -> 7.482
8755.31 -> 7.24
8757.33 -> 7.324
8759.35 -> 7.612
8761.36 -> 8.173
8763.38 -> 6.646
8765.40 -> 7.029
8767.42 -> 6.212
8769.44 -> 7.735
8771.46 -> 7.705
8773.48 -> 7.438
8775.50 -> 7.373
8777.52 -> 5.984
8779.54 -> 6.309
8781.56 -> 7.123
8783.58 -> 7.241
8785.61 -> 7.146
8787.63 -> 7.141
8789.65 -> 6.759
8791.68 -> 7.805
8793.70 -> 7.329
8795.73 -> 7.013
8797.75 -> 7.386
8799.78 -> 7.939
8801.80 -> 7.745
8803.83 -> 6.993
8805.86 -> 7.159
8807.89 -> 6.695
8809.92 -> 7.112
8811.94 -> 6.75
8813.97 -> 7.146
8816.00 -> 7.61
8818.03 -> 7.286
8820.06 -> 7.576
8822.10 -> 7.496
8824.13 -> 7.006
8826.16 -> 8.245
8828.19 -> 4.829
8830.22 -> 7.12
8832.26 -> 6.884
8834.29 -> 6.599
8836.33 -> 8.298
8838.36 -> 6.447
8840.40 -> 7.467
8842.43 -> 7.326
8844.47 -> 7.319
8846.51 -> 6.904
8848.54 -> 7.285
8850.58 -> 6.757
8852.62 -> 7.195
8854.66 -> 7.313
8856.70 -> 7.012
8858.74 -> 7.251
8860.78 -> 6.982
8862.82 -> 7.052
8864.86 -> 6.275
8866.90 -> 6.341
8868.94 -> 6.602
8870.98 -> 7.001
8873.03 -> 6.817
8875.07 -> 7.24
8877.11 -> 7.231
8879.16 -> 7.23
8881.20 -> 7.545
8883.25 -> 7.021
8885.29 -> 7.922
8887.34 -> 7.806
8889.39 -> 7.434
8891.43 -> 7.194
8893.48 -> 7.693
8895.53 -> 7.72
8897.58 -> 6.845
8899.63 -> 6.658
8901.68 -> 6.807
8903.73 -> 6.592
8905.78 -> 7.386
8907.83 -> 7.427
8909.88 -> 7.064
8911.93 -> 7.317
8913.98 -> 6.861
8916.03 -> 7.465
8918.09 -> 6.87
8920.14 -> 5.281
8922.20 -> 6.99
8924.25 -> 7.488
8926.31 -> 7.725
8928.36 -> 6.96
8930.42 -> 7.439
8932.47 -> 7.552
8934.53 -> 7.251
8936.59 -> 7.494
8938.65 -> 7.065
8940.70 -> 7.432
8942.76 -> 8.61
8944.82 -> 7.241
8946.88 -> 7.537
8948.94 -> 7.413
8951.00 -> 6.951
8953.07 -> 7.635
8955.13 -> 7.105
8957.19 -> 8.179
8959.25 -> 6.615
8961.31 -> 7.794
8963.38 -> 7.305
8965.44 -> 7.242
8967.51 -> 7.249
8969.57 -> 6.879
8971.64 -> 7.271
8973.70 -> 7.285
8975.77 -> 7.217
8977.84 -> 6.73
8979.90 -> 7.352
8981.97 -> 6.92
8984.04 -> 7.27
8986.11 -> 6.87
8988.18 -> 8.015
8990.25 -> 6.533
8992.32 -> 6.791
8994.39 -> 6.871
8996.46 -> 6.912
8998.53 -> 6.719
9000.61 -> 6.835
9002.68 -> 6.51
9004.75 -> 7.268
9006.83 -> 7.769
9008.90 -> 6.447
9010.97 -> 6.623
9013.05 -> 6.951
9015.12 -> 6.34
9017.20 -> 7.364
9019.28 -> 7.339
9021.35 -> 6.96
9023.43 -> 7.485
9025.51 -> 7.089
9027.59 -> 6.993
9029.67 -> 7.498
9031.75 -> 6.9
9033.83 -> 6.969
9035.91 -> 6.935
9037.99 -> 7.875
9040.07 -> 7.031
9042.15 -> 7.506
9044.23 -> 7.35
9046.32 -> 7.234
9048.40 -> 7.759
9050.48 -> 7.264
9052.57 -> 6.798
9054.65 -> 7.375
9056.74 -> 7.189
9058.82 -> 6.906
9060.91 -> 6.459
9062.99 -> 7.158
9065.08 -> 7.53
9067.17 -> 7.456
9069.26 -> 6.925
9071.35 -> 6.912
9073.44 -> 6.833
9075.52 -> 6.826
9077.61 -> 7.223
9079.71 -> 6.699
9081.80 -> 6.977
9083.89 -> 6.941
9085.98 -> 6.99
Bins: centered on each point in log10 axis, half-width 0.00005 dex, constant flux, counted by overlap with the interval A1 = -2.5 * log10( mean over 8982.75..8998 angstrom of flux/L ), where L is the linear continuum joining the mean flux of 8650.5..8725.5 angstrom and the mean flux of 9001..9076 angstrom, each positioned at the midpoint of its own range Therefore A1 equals 0.02 mag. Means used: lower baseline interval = 7.36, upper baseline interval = 7.11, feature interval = 7.03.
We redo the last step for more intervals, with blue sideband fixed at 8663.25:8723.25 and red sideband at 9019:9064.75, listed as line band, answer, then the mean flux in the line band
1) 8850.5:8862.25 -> 0.03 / 7.11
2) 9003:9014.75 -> 0.04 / 6.95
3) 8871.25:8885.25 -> 0.01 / 7.22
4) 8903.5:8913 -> 0.01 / 7.21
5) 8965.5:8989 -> 0.01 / 7.18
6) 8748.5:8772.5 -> 0.02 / 7.28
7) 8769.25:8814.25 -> 0.03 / 7.17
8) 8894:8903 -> 0.04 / 7.03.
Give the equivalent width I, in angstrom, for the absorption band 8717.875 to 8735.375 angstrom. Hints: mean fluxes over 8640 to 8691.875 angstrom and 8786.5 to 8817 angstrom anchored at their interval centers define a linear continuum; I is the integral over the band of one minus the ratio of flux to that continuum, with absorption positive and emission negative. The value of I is -0.3 angstrom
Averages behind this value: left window 7.26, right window 7.24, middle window 7.36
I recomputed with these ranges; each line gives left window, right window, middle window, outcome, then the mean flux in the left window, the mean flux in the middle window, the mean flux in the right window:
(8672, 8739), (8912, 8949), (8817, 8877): 2.54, 7.49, 7.03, 7.26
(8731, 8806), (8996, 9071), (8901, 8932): 0.53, 7.28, 7.06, 7.1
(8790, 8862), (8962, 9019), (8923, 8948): -1.42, 7.17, 7.48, 7.03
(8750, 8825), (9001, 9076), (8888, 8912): -0.06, 7.21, 7.18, 7.11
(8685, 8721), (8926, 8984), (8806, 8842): 1.67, 7.54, 7.1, 7.33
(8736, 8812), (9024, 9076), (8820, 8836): 0.50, 7.23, 6.99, 7.16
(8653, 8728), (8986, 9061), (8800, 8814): 0.25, 7.35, 7.13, 7.08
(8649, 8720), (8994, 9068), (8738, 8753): -0.13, 7.36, 7.38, 7.1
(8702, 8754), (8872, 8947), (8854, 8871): 1.04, 7.45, 6.86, 7.25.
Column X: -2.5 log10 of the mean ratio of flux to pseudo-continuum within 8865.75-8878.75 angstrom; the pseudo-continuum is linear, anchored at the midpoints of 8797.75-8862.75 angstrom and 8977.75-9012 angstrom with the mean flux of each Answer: 0.035 mag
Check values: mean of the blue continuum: 7.15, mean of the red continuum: 6.97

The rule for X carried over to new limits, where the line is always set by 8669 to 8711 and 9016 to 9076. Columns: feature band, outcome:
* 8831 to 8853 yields 0.037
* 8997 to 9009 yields 0.039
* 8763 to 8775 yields 0.044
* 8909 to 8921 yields 0.073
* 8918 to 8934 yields 0.036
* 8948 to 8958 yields -0.025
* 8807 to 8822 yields 0.032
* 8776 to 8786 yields 0.103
